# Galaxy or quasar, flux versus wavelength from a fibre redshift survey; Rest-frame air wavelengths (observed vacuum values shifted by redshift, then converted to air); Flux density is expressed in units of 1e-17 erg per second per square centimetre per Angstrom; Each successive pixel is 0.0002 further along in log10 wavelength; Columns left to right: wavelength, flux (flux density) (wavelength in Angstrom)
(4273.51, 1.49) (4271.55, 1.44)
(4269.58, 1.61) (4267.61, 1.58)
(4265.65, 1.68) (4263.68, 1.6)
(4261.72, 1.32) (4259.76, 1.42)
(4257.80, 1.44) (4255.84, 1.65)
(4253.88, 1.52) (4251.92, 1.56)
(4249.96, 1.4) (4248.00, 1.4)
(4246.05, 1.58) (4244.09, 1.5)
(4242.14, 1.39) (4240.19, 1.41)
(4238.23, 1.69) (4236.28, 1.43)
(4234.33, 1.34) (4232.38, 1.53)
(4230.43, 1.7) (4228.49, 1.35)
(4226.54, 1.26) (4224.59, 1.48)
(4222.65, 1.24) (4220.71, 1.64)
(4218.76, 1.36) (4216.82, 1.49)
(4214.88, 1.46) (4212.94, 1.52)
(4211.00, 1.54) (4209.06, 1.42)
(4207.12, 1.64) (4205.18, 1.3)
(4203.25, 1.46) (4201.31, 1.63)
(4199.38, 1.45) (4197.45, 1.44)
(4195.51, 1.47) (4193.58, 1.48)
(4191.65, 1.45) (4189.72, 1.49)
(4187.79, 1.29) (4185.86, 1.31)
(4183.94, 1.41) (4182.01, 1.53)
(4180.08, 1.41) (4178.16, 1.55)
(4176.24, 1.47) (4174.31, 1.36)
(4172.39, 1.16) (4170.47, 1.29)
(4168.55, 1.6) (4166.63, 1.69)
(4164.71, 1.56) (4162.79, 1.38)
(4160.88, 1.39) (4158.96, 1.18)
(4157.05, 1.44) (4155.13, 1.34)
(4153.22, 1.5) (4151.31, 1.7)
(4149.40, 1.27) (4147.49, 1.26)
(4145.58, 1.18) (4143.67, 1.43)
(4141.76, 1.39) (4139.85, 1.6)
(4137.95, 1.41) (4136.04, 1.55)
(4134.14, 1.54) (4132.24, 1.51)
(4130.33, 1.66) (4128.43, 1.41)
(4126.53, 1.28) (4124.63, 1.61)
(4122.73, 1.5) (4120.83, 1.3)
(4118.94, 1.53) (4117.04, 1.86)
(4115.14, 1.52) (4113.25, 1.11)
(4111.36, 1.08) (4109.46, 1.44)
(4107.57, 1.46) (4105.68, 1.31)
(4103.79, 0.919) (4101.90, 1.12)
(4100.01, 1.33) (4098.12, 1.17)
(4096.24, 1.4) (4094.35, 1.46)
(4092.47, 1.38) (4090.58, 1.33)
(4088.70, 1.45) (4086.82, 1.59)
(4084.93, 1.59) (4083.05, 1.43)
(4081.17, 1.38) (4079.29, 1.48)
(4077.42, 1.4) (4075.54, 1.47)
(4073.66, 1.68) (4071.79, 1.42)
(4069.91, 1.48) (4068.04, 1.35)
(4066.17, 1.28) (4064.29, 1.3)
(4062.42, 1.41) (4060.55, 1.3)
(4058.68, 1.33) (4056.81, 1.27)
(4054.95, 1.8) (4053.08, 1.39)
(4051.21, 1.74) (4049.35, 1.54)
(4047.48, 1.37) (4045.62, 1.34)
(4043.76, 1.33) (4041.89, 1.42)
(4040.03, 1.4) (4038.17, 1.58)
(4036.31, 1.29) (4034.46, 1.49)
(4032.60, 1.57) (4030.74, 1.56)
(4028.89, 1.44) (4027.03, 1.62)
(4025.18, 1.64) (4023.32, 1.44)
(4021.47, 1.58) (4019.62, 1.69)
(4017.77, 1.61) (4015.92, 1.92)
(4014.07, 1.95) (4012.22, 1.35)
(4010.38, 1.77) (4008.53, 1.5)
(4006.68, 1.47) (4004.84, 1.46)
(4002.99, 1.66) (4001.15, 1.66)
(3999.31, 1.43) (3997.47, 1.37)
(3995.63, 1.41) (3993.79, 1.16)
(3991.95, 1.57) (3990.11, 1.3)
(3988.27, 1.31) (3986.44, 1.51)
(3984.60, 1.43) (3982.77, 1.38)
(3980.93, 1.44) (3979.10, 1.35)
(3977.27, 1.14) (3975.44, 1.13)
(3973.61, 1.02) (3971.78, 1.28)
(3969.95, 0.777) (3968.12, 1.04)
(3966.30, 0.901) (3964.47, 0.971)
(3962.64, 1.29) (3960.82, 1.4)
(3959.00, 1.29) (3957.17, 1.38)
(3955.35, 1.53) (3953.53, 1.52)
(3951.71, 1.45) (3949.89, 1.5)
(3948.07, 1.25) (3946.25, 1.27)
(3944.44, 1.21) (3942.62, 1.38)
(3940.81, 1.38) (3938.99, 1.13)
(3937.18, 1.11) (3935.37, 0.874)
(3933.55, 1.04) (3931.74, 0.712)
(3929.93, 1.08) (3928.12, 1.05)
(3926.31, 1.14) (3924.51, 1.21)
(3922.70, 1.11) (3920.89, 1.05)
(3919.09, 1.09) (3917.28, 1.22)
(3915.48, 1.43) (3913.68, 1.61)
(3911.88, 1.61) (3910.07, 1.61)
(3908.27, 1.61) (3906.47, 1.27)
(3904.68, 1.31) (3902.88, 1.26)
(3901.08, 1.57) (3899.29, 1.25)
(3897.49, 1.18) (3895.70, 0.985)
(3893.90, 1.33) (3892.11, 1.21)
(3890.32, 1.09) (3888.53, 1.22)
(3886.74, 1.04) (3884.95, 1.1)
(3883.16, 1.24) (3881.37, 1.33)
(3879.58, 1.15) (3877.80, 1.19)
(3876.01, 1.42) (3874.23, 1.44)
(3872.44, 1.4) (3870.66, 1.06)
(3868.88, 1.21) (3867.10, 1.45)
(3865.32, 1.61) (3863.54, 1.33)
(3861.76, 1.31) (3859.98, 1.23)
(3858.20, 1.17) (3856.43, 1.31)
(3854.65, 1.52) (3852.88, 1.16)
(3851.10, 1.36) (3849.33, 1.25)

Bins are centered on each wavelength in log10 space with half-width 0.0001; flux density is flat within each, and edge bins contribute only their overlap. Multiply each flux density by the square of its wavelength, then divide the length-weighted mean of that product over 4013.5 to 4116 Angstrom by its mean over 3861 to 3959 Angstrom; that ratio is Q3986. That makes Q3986 1.2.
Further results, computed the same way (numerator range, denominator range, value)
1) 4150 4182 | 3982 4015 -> 1.05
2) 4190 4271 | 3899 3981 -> 1.38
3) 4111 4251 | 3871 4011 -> 1.27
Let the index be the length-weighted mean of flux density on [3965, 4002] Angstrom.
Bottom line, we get 1.28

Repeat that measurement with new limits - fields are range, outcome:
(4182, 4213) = 1.46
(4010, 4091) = 1.49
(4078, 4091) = 1.47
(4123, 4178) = 1.44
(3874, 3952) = 1.24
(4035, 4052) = 1.44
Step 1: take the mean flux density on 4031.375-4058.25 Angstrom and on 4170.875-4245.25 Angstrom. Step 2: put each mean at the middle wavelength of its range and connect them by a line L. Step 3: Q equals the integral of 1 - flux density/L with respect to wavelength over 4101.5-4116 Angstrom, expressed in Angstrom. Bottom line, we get 2.09 Angstrom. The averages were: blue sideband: 1.46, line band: 1.25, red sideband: 1.45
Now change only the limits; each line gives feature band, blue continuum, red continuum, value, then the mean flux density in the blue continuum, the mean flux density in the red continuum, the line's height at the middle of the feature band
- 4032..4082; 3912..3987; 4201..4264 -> -4.5 Angstrom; 1.22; 1.47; 1.32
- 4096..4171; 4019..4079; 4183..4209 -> 2.5 Angstrom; 1.47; 1.45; 1.45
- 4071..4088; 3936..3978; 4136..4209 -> -1.9 Angstrom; 1.23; 1.43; 1.34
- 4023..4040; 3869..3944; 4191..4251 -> -2.4 Angstrom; 1.23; 1.47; 1.32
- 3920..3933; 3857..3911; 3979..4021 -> 3.0 Angstrom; 1.29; 1.51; 1.37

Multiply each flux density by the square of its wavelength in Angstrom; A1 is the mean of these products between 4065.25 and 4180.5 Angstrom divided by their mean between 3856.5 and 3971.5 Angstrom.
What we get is 1.26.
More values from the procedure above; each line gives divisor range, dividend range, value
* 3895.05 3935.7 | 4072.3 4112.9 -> 1.21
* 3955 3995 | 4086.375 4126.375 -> 1.17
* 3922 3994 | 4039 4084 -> 1.23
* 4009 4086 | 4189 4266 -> 1.08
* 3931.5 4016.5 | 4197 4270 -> 1.26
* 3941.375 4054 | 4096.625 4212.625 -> 1.08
